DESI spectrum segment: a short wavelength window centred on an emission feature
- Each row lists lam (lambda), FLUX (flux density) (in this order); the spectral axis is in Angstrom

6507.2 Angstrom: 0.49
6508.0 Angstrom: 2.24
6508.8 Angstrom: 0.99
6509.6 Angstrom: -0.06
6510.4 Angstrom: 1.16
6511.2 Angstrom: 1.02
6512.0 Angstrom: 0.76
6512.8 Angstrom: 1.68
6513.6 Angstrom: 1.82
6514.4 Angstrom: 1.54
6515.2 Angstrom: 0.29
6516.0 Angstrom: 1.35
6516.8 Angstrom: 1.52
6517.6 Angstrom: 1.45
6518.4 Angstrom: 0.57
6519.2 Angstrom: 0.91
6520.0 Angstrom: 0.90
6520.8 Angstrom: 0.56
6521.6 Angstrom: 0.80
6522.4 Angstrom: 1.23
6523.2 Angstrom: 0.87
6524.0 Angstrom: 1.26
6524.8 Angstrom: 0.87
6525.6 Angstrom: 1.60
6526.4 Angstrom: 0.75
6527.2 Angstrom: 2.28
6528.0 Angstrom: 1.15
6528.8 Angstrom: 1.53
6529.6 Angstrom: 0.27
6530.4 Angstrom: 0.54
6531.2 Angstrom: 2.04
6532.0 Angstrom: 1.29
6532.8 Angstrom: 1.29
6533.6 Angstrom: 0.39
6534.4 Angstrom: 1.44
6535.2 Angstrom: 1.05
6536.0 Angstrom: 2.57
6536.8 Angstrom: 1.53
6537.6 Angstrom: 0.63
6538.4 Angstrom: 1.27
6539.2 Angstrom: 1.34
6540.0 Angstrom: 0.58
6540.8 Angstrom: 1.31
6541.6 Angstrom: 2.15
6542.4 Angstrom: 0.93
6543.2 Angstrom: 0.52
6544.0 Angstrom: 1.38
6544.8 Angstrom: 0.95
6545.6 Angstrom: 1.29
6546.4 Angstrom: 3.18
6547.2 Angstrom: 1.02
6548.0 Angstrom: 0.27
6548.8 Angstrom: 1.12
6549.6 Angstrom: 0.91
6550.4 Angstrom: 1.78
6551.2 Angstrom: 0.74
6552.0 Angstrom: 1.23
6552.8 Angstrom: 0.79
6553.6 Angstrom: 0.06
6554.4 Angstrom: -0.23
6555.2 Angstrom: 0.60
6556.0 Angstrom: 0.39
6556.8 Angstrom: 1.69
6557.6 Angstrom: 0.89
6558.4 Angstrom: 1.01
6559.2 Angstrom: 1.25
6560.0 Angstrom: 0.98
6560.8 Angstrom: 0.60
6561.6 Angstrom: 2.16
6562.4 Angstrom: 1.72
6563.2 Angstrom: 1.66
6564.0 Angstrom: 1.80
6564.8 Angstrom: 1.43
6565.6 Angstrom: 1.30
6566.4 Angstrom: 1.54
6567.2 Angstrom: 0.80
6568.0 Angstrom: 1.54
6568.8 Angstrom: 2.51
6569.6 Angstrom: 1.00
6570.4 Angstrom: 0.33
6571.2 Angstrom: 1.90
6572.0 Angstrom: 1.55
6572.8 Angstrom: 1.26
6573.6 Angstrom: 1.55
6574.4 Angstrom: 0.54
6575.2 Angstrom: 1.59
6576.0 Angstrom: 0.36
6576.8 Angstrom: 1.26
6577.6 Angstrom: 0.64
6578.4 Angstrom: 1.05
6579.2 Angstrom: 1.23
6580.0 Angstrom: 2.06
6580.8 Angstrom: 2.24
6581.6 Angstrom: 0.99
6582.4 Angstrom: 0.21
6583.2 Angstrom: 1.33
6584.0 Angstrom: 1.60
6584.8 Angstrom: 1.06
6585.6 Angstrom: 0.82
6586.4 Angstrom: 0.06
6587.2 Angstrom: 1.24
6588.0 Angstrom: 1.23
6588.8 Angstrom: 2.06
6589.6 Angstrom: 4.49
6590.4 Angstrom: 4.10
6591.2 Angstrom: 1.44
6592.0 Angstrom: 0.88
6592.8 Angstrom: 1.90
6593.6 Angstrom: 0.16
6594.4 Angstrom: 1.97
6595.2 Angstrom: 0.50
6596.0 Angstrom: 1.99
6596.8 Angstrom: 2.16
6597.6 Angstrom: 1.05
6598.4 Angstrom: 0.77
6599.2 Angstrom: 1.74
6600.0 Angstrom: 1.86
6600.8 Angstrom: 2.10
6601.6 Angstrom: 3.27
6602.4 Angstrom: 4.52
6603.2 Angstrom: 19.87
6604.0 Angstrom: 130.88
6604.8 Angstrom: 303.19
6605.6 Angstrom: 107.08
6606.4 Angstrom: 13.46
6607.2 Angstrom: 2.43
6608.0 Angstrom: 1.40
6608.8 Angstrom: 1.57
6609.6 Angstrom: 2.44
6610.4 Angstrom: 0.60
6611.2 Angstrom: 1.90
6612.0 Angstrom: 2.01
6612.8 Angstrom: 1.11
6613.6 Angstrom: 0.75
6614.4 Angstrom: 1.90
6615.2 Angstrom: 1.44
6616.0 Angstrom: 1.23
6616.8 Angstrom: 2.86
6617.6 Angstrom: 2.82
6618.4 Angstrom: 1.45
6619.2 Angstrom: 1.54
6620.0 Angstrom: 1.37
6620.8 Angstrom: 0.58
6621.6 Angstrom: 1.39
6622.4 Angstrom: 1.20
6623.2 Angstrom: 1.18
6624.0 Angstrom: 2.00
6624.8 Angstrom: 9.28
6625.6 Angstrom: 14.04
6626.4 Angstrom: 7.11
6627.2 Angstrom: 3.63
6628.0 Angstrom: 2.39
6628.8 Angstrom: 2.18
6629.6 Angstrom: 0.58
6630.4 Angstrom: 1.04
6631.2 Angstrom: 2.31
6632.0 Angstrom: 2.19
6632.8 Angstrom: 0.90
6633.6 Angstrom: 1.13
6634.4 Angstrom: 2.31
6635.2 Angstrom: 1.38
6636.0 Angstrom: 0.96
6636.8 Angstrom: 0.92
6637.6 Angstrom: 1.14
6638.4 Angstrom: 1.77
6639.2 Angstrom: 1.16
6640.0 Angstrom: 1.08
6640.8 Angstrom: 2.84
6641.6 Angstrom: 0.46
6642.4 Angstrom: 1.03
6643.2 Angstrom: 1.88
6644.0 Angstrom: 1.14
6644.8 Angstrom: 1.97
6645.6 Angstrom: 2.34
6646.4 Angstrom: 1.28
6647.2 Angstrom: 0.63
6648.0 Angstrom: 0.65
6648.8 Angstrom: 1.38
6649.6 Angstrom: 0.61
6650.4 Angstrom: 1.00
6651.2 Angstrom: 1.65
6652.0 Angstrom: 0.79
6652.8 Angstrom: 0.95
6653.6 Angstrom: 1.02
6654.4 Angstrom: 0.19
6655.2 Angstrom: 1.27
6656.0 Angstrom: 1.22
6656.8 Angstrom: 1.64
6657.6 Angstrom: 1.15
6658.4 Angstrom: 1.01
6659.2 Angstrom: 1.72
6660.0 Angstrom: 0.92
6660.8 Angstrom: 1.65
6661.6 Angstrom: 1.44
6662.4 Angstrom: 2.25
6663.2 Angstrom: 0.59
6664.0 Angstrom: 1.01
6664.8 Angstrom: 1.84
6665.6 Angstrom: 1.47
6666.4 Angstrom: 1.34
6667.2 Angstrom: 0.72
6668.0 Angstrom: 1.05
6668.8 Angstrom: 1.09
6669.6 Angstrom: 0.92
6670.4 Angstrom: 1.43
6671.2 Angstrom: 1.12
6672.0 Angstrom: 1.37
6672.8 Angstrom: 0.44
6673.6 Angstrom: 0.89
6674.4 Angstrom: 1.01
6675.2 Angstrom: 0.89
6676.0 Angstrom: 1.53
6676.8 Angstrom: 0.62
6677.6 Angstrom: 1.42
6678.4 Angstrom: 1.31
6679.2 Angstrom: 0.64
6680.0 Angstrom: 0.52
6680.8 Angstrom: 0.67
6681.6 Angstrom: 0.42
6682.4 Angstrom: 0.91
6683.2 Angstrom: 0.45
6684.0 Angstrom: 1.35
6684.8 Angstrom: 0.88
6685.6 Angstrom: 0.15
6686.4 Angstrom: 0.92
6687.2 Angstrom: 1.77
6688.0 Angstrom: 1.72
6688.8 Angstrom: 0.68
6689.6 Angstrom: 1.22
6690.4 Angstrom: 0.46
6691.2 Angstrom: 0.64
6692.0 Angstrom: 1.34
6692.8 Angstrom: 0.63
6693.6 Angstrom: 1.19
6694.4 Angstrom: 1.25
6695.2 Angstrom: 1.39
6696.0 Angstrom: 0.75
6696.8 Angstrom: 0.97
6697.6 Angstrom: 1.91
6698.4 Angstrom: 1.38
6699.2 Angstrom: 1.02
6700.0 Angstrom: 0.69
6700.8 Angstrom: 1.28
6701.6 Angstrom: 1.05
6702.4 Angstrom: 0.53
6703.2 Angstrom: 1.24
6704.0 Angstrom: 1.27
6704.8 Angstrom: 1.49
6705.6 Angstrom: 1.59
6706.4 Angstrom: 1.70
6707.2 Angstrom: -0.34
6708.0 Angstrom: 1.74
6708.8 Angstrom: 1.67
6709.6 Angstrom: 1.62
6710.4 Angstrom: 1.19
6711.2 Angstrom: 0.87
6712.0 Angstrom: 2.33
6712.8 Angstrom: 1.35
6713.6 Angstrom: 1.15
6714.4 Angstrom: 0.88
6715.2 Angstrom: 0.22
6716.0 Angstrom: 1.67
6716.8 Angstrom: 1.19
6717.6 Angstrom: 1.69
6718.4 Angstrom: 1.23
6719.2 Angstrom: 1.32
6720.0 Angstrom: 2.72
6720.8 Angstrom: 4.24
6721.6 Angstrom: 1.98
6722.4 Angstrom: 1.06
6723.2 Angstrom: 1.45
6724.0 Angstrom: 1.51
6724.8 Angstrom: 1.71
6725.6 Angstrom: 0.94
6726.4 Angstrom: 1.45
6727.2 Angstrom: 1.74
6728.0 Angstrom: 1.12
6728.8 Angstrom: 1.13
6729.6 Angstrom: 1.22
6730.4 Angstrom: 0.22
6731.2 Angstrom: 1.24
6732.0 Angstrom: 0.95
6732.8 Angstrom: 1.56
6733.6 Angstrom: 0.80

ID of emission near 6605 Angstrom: H-alpha 6563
